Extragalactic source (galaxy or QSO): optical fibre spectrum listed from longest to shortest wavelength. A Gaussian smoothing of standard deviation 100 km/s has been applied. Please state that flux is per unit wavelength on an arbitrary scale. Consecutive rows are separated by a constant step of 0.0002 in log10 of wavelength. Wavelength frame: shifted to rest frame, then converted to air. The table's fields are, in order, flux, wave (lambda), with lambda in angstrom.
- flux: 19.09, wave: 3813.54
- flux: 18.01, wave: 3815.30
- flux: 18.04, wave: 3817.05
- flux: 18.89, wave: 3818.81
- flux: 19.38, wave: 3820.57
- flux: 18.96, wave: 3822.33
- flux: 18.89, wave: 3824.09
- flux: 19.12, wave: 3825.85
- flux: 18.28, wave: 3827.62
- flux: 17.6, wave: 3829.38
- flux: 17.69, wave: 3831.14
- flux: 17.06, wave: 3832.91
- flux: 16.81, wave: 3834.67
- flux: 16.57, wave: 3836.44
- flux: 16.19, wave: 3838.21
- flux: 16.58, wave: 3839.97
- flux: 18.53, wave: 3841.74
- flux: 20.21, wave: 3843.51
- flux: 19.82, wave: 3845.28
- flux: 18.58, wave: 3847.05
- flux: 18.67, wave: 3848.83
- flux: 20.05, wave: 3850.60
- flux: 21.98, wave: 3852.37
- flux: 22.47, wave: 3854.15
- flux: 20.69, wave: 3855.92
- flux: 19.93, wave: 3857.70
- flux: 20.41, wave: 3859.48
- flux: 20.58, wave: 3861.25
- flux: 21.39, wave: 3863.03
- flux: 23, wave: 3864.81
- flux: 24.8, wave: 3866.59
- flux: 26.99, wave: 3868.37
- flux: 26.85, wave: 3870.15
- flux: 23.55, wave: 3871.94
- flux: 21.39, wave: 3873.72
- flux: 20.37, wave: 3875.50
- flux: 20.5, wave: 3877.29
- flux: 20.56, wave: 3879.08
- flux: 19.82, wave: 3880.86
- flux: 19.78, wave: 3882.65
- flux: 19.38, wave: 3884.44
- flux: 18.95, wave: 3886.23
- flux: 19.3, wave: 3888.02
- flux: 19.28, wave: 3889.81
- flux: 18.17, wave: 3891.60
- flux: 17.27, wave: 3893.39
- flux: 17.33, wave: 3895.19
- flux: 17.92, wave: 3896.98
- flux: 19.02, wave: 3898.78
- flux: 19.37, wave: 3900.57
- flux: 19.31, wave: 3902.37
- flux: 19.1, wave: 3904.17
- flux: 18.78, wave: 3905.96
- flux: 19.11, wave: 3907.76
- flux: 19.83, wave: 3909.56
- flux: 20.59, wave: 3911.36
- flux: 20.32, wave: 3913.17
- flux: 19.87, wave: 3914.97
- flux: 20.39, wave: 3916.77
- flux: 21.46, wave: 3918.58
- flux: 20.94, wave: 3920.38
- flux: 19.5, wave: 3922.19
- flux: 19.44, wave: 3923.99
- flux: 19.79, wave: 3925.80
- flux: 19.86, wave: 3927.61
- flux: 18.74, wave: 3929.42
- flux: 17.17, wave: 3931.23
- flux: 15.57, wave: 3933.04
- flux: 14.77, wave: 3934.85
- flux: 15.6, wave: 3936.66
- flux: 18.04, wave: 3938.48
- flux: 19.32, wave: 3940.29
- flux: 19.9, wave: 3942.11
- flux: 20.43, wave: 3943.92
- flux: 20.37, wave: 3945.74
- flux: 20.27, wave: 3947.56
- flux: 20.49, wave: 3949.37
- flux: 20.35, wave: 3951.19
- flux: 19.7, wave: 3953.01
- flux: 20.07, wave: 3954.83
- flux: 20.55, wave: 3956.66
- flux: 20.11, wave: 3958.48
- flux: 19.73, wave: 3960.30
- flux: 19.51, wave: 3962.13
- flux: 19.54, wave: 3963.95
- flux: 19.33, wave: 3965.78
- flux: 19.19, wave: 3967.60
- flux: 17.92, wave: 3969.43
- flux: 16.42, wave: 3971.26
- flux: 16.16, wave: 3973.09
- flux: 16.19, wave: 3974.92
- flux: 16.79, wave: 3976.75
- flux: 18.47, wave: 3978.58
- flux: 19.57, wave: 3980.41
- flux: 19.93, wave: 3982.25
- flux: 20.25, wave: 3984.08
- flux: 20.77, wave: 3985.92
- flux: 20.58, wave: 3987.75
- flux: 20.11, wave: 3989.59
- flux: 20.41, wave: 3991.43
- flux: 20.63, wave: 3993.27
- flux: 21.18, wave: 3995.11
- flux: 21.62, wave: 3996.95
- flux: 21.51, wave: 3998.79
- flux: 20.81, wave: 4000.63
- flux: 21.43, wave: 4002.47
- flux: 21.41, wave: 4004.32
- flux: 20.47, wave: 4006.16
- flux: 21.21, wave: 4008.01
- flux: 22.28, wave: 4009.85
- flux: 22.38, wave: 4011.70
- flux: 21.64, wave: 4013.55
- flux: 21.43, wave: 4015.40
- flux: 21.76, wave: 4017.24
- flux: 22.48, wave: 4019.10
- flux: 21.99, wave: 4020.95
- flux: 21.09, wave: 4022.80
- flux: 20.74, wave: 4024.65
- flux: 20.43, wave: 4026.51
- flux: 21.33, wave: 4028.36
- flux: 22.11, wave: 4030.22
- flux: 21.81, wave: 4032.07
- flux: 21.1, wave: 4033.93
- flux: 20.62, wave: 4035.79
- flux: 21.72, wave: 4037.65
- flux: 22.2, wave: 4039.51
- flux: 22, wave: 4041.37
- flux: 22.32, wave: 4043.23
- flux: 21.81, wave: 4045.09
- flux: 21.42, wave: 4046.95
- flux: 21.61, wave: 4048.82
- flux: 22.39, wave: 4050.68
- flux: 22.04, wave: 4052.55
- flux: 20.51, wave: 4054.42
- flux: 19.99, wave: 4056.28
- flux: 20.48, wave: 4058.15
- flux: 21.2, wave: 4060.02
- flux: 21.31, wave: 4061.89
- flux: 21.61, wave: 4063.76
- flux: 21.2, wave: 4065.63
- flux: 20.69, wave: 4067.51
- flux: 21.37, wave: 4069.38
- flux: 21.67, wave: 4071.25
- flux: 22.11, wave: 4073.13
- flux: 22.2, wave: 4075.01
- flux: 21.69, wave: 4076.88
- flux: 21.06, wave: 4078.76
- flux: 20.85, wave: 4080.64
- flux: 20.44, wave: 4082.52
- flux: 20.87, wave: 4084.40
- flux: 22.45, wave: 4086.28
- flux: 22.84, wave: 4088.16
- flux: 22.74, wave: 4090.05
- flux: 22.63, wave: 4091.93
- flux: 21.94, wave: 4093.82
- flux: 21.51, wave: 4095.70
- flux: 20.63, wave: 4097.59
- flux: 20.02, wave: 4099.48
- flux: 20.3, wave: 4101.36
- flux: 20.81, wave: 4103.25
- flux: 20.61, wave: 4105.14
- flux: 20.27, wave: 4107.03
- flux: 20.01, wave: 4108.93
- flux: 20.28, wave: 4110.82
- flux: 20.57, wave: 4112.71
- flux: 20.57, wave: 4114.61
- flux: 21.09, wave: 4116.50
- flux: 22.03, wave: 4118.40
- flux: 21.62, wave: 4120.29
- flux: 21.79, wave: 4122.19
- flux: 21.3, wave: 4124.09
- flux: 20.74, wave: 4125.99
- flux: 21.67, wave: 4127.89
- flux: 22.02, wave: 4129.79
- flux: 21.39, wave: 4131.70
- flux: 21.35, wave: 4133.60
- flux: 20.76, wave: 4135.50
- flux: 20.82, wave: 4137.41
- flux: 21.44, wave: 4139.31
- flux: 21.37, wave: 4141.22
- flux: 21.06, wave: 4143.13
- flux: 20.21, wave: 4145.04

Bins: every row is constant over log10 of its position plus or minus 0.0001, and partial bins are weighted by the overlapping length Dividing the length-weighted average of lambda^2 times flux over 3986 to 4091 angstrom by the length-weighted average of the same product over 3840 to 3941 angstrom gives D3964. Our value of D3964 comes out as 1.16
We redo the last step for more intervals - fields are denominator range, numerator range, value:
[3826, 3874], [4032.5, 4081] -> 1.18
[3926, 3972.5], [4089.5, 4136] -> 1.21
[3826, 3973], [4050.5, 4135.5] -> 1.20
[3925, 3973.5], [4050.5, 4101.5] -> 1.21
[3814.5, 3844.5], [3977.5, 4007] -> 1.24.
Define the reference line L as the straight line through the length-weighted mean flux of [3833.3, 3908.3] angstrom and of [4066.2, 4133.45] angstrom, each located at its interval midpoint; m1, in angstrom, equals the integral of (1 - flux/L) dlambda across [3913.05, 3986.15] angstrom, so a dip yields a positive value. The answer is 4.9 angstrom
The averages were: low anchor 20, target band 19.1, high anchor 21.3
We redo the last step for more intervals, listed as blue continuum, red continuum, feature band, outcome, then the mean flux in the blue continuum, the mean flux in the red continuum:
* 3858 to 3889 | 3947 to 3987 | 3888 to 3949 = 4.2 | 21.6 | 19.1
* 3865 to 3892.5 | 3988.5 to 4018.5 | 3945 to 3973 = 2.4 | 21.4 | 21.3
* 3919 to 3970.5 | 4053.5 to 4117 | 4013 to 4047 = -2.0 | 19.2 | 21.1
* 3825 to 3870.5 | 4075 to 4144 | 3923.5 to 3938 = 2.0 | 20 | 21.2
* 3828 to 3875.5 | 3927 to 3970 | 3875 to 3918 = 0.8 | 20.3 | 19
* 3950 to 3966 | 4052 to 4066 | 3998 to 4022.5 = -1.3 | 19.9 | 21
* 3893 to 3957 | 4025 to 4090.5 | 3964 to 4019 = 0.7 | 19.2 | 21.5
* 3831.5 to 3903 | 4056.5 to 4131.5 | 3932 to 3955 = 1.8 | 20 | 21.2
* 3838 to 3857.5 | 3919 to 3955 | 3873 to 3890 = -0.5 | 19.6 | 19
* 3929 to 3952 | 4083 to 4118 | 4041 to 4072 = -1.5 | 18.5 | 21.1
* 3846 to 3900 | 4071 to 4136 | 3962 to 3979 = 2.5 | 20.6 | 21.3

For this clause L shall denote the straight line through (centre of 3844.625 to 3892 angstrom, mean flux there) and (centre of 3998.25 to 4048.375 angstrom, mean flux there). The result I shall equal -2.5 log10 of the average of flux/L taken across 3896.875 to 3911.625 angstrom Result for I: 0.103 mag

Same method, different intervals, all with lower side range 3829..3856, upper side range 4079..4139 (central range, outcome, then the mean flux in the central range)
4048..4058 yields -0.030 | 21.2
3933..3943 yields 0.133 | 17.3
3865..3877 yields -0.245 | 23.8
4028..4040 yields -0.054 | 21.5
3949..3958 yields -0.025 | 20.2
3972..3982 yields 0.137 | 17.6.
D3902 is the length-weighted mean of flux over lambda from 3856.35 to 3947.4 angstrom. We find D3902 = 19.9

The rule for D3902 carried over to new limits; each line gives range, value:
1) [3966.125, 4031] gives 20.4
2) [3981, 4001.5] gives 20.7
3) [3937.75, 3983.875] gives 19.2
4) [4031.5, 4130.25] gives 21.3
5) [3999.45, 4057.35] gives 21.5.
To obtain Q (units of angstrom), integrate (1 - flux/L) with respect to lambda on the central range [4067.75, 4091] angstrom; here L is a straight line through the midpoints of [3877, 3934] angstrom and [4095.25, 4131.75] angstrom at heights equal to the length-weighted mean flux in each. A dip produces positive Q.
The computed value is -1.1 angstrom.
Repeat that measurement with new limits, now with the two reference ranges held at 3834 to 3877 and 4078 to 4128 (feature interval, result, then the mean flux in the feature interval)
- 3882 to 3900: 1.85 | 18.6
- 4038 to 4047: -0.40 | 22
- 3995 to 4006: -0.16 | 21.3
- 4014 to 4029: -0.29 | 21.4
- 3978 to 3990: 0.55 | 20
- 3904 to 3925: 0.85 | 20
